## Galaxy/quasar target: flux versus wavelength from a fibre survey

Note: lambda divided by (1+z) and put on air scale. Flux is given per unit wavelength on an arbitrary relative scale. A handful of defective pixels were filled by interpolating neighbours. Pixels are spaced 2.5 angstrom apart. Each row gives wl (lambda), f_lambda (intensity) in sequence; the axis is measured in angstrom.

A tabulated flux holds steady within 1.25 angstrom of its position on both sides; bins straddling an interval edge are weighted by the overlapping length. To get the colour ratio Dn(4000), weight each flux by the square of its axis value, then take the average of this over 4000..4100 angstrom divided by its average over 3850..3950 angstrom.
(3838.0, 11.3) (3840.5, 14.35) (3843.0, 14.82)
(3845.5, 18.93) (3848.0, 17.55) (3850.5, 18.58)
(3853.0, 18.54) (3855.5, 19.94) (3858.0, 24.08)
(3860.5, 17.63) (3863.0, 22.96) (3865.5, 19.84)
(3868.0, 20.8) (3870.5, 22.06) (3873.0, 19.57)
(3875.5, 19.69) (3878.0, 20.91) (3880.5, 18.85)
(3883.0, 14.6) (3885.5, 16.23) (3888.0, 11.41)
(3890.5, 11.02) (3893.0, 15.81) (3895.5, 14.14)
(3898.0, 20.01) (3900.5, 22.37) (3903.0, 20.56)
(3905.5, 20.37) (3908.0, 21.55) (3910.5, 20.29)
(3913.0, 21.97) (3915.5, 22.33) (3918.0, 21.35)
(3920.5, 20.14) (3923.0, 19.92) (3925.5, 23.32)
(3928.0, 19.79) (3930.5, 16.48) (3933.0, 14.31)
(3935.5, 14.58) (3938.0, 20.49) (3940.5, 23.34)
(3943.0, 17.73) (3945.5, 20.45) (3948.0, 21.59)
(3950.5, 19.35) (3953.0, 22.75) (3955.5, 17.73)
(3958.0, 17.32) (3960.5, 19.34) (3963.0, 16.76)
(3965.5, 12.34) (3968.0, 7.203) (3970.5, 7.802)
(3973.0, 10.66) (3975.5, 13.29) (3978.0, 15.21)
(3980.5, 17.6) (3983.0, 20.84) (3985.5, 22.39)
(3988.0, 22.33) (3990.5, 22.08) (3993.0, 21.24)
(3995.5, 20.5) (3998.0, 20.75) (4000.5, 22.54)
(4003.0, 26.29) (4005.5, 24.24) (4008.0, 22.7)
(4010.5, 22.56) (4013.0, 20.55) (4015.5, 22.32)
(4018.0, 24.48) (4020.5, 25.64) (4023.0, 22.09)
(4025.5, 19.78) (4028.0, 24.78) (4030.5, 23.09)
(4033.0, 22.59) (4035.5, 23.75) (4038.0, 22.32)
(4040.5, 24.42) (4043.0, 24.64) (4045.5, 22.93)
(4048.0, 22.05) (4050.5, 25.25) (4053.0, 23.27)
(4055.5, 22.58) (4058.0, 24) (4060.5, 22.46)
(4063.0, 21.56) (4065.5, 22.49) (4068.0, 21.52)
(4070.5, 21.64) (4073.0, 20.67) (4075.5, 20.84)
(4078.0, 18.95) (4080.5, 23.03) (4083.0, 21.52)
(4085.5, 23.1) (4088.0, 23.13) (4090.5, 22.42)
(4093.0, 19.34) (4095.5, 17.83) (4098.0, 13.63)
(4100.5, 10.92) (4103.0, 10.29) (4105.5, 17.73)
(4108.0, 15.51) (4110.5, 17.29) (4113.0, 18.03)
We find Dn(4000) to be 1.2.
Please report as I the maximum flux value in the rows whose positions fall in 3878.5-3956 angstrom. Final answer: 23.34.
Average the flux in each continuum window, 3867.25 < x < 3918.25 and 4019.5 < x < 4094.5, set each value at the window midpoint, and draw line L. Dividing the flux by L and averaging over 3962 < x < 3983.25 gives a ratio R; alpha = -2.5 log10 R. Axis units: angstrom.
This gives 0.49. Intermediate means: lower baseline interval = 18.8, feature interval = 13.1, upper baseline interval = 22.5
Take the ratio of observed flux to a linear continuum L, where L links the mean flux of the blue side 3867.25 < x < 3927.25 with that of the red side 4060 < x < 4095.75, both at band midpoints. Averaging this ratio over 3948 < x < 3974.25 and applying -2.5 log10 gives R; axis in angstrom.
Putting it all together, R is 0.28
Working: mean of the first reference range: 19.1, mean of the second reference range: 21.4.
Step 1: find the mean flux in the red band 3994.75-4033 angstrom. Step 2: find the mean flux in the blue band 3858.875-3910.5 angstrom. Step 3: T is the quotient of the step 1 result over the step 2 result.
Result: 1.23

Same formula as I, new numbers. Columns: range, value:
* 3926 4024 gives 26.29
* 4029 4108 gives 25.25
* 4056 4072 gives 24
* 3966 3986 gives 22.39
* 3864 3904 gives 22.37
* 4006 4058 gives 25.64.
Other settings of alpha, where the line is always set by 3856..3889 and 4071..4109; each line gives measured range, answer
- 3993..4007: -0.20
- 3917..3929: -0.10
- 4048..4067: -0.22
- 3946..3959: -0.05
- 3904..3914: -0.10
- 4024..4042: -0.22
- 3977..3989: -0.04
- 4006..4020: -0.21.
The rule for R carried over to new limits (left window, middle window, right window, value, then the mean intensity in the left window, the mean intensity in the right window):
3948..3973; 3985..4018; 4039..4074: -0.20 mag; 15.7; 22.8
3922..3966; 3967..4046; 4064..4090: -0.03 mag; 18.9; 21.7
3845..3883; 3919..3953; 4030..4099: 0.06 mag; 19.8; 22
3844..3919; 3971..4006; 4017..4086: 0.09 mag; 19.1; 22.7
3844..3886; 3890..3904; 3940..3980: 0.05 mag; 19.5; 16.3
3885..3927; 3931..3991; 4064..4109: 0.10 mag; 19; 19.2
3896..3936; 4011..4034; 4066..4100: -0.13 mag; 20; 20.4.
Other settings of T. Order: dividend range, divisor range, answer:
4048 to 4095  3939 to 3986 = 1.30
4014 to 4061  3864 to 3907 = 1.28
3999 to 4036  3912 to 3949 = 1.17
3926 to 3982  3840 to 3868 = 0.88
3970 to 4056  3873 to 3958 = 1.14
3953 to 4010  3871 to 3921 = 0.98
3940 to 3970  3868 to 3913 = 0.96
